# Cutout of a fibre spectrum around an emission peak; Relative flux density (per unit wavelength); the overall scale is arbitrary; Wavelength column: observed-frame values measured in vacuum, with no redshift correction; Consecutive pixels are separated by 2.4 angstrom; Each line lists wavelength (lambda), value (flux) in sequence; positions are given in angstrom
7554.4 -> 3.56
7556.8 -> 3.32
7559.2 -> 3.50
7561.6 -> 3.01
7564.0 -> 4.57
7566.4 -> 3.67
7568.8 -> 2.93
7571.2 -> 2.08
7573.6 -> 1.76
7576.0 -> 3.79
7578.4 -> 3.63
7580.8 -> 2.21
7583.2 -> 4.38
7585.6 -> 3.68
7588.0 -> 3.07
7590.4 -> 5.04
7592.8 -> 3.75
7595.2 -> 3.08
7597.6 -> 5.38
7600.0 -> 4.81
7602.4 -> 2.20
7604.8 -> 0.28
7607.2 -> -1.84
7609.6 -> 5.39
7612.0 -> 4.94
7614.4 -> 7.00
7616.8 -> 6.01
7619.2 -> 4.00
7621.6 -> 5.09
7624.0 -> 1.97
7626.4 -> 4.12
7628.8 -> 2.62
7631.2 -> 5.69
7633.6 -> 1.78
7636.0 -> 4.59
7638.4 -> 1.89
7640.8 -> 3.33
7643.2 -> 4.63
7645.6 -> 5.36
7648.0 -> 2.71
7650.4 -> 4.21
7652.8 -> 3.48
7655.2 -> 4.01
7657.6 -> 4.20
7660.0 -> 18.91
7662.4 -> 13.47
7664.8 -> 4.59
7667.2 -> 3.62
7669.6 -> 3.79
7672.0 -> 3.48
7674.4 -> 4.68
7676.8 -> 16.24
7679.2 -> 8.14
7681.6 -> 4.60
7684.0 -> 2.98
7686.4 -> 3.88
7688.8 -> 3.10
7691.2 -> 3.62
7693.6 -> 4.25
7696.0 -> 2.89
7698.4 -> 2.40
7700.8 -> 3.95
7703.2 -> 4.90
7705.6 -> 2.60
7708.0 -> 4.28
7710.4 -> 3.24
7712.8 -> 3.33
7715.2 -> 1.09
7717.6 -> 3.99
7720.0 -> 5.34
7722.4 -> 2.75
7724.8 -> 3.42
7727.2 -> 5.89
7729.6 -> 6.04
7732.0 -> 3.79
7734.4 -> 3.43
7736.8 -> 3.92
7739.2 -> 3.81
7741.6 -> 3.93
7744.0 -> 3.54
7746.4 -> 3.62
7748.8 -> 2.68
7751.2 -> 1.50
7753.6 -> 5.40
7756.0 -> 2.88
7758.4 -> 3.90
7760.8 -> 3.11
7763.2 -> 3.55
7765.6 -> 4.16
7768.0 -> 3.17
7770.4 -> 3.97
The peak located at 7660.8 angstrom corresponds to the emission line [S II]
